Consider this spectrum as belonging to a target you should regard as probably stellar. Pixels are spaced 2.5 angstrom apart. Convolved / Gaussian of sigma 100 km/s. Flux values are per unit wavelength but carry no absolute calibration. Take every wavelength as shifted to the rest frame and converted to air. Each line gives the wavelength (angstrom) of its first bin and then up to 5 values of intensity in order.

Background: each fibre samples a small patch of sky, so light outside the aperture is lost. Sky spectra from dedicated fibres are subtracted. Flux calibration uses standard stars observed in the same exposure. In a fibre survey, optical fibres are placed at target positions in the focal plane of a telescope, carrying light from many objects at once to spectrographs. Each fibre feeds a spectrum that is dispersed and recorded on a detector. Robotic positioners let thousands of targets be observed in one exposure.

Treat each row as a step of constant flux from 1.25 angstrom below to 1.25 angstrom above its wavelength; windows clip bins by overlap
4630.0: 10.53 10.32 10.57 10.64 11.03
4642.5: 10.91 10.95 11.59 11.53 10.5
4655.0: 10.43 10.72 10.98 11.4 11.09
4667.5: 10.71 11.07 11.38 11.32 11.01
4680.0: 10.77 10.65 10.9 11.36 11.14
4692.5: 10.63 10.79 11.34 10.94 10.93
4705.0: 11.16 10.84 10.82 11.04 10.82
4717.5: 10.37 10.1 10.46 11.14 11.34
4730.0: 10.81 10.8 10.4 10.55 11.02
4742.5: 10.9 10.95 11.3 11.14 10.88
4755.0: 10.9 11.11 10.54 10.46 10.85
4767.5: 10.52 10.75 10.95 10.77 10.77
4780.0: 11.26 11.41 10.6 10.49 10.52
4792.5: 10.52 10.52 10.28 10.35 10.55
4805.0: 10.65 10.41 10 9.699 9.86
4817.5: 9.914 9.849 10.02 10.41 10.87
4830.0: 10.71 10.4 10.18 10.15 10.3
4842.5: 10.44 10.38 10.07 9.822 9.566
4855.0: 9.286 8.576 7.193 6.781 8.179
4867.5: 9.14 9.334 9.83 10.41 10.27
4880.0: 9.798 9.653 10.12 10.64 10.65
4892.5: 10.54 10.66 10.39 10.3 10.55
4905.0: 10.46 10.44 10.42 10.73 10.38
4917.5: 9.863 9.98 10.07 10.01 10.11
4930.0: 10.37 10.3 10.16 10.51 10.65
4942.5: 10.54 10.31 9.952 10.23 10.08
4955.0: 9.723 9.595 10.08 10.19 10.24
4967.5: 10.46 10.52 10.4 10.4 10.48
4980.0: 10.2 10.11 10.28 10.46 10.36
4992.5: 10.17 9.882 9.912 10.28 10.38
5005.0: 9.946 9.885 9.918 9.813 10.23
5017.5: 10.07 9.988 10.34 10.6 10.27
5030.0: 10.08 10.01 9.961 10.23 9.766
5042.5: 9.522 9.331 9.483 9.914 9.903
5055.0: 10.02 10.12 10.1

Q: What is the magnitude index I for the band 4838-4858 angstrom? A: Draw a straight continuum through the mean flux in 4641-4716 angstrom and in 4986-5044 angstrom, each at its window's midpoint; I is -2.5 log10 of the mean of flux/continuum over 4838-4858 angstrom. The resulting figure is 0.07 mag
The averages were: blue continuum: 11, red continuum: 10.1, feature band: 9.86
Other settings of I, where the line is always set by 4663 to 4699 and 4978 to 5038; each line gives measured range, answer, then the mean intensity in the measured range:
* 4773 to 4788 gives -0.02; 10.9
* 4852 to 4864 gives 0.27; 8.2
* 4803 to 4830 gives 0.05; 10.2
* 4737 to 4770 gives 0.00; 10.9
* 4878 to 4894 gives 0.02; 10.2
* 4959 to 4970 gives 0.00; 10.3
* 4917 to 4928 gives 0.04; 10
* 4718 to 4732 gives 0.02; 10.8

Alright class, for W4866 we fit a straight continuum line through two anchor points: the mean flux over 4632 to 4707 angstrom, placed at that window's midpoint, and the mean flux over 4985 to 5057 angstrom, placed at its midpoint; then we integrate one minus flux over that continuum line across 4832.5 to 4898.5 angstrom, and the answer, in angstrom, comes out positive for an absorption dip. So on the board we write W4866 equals 4.59 angstrom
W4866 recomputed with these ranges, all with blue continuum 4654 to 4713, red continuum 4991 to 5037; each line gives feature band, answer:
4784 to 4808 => 0.42 angstrom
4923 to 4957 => 0.29 angstrom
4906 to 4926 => 0.23 angstrom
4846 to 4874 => 4.25 angstrom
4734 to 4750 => -0.09 angstrom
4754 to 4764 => 0.02 angstrom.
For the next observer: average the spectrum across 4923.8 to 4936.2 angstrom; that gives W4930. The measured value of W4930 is 10.2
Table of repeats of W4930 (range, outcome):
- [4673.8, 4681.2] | 11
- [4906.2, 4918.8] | 10.4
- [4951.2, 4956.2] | 9.91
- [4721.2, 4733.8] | 10.9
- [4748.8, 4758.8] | 11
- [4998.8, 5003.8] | 10.3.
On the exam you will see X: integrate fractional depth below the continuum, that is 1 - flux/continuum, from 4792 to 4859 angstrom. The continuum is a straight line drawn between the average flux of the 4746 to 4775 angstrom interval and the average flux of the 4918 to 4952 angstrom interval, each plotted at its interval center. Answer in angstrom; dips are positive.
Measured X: 3.1 angstrom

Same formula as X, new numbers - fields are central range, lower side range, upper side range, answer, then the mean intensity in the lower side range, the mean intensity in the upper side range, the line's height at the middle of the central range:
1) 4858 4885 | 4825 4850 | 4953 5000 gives 3.2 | 10.4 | 10.2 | 10.3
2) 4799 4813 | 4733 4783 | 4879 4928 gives 0.5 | 10.9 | 10.3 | 10.7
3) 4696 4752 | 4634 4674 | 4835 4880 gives -2.3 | 11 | 9.43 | 10.4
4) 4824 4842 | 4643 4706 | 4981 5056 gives 0.2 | 11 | 10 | 10.6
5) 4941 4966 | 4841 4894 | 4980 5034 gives -0.4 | 9.56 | 10.1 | 9.92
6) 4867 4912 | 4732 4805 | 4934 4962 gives 0.6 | 10.8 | 10.2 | 10.4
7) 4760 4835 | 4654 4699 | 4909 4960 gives 0.9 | 11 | 10.2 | 10.6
